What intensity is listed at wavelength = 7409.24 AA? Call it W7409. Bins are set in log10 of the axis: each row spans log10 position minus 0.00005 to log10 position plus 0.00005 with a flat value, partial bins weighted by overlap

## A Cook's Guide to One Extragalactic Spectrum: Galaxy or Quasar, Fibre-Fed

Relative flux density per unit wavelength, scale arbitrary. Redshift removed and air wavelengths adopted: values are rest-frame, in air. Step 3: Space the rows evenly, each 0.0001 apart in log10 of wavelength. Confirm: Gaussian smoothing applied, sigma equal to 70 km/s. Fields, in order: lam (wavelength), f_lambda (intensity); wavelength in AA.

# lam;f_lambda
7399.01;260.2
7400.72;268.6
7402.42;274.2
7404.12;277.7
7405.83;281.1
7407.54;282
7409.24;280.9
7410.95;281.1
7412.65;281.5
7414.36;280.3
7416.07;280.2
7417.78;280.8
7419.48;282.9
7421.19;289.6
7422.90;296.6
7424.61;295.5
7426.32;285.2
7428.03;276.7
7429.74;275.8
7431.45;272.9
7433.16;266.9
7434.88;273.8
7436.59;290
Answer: 280.9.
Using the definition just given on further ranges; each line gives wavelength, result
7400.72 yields 268.6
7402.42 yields 274.2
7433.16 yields 266.9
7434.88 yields 273.8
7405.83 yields 281.1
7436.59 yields 290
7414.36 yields 280.3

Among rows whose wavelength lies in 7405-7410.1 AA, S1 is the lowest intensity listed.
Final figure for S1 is 280.9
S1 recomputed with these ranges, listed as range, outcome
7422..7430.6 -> 275.8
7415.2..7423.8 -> 280.2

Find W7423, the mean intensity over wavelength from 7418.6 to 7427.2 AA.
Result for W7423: 290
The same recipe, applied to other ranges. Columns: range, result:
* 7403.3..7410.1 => 280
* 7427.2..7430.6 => 276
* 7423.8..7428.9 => 286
